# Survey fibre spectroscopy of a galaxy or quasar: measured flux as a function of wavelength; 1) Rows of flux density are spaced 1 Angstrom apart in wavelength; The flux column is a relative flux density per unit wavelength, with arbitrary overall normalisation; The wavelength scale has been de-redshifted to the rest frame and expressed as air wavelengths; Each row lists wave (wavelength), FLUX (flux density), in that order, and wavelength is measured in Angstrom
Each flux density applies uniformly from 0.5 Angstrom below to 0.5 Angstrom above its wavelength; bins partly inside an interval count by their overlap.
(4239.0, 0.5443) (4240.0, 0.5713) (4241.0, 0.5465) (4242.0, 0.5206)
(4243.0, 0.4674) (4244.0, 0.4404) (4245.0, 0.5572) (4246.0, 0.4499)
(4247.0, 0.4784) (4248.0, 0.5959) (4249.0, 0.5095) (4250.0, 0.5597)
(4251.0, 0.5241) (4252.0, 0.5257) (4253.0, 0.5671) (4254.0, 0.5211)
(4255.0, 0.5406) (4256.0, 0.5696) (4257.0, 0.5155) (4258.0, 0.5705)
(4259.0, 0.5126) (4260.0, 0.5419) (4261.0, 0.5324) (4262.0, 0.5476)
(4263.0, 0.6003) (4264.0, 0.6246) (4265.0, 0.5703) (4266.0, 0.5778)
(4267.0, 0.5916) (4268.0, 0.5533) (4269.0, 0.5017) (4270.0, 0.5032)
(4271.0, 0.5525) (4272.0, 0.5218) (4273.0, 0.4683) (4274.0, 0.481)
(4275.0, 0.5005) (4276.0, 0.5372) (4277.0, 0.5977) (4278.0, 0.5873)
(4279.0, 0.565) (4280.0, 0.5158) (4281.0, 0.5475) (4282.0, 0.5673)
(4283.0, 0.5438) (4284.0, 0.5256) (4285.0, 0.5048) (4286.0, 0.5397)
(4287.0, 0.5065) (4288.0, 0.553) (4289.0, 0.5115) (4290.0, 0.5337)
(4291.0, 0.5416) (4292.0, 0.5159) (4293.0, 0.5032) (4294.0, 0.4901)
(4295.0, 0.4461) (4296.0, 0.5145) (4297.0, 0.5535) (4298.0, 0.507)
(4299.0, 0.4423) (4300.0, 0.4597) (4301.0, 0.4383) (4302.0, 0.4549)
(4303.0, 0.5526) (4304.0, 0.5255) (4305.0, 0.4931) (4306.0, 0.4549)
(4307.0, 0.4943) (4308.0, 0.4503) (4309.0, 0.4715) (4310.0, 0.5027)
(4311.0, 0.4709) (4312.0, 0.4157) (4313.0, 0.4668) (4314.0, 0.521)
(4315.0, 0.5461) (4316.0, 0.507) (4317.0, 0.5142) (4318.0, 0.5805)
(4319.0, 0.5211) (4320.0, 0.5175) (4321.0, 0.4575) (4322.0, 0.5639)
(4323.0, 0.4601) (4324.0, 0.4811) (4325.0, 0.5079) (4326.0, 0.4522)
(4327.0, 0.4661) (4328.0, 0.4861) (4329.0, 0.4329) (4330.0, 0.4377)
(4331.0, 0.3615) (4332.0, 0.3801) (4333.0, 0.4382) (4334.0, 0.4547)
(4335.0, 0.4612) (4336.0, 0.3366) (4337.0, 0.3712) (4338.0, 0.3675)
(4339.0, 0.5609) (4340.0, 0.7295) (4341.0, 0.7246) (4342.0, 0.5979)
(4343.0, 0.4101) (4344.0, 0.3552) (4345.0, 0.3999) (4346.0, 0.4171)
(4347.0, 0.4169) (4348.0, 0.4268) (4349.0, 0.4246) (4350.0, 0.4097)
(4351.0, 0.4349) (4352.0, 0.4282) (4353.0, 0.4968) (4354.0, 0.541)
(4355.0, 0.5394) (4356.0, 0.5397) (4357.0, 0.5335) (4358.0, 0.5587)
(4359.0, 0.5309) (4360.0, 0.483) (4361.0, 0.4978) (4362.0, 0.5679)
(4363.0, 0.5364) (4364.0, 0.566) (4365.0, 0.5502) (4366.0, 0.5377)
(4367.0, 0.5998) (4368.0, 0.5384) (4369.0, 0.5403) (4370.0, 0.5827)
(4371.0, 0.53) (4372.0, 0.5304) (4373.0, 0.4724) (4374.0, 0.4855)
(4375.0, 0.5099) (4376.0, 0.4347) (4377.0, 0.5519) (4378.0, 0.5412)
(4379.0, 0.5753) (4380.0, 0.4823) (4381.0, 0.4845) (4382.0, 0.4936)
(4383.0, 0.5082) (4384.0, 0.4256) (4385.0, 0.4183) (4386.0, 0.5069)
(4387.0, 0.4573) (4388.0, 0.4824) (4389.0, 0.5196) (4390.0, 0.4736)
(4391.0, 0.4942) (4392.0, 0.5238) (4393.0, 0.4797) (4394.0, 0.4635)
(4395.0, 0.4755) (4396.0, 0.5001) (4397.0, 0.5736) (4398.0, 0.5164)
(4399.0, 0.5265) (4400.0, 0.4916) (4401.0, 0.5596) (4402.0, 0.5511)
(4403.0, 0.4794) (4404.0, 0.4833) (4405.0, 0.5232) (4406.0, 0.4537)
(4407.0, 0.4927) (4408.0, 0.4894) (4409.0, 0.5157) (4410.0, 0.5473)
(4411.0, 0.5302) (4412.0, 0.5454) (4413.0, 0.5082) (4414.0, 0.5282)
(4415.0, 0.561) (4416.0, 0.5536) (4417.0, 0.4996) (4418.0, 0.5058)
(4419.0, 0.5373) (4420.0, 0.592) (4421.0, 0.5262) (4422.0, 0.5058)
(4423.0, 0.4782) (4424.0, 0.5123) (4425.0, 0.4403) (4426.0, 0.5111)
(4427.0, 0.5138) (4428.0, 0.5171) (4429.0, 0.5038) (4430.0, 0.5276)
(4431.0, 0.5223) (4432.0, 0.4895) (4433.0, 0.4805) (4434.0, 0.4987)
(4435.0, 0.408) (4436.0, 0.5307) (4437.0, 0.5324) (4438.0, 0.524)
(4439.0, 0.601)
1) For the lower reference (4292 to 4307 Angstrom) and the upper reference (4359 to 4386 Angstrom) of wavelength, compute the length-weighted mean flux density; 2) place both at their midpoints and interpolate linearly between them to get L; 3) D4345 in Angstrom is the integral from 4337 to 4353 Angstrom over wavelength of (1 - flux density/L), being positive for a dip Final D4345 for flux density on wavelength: 1.12 Angstrom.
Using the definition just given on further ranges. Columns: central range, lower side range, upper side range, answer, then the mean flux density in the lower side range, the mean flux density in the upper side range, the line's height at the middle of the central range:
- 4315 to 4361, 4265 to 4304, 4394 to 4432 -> 3.5 Angstrom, 0.522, 0.515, 0.519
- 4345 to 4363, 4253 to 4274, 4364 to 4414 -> 1.2 Angstrom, 0.545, 0.51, 0.52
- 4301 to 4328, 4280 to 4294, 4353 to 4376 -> 1.9 Angstrom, 0.528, 0.532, 0.53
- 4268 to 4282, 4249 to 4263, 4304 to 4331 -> -0.2 Angstrom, 0.542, 0.486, 0.524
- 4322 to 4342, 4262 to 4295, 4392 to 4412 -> 1.9 Angstrom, 0.537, 0.509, 0.525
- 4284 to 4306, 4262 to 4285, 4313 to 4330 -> 0.9 Angstrom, 0.546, 0.498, 0.525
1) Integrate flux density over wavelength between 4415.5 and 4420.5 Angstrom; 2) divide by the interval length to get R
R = 0.538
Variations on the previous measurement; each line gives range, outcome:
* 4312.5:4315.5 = 0.511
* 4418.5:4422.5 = 0.54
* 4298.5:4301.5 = 0.447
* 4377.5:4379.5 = 0.558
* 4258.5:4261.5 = 0.529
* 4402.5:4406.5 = 0.485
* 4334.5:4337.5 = 0.39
